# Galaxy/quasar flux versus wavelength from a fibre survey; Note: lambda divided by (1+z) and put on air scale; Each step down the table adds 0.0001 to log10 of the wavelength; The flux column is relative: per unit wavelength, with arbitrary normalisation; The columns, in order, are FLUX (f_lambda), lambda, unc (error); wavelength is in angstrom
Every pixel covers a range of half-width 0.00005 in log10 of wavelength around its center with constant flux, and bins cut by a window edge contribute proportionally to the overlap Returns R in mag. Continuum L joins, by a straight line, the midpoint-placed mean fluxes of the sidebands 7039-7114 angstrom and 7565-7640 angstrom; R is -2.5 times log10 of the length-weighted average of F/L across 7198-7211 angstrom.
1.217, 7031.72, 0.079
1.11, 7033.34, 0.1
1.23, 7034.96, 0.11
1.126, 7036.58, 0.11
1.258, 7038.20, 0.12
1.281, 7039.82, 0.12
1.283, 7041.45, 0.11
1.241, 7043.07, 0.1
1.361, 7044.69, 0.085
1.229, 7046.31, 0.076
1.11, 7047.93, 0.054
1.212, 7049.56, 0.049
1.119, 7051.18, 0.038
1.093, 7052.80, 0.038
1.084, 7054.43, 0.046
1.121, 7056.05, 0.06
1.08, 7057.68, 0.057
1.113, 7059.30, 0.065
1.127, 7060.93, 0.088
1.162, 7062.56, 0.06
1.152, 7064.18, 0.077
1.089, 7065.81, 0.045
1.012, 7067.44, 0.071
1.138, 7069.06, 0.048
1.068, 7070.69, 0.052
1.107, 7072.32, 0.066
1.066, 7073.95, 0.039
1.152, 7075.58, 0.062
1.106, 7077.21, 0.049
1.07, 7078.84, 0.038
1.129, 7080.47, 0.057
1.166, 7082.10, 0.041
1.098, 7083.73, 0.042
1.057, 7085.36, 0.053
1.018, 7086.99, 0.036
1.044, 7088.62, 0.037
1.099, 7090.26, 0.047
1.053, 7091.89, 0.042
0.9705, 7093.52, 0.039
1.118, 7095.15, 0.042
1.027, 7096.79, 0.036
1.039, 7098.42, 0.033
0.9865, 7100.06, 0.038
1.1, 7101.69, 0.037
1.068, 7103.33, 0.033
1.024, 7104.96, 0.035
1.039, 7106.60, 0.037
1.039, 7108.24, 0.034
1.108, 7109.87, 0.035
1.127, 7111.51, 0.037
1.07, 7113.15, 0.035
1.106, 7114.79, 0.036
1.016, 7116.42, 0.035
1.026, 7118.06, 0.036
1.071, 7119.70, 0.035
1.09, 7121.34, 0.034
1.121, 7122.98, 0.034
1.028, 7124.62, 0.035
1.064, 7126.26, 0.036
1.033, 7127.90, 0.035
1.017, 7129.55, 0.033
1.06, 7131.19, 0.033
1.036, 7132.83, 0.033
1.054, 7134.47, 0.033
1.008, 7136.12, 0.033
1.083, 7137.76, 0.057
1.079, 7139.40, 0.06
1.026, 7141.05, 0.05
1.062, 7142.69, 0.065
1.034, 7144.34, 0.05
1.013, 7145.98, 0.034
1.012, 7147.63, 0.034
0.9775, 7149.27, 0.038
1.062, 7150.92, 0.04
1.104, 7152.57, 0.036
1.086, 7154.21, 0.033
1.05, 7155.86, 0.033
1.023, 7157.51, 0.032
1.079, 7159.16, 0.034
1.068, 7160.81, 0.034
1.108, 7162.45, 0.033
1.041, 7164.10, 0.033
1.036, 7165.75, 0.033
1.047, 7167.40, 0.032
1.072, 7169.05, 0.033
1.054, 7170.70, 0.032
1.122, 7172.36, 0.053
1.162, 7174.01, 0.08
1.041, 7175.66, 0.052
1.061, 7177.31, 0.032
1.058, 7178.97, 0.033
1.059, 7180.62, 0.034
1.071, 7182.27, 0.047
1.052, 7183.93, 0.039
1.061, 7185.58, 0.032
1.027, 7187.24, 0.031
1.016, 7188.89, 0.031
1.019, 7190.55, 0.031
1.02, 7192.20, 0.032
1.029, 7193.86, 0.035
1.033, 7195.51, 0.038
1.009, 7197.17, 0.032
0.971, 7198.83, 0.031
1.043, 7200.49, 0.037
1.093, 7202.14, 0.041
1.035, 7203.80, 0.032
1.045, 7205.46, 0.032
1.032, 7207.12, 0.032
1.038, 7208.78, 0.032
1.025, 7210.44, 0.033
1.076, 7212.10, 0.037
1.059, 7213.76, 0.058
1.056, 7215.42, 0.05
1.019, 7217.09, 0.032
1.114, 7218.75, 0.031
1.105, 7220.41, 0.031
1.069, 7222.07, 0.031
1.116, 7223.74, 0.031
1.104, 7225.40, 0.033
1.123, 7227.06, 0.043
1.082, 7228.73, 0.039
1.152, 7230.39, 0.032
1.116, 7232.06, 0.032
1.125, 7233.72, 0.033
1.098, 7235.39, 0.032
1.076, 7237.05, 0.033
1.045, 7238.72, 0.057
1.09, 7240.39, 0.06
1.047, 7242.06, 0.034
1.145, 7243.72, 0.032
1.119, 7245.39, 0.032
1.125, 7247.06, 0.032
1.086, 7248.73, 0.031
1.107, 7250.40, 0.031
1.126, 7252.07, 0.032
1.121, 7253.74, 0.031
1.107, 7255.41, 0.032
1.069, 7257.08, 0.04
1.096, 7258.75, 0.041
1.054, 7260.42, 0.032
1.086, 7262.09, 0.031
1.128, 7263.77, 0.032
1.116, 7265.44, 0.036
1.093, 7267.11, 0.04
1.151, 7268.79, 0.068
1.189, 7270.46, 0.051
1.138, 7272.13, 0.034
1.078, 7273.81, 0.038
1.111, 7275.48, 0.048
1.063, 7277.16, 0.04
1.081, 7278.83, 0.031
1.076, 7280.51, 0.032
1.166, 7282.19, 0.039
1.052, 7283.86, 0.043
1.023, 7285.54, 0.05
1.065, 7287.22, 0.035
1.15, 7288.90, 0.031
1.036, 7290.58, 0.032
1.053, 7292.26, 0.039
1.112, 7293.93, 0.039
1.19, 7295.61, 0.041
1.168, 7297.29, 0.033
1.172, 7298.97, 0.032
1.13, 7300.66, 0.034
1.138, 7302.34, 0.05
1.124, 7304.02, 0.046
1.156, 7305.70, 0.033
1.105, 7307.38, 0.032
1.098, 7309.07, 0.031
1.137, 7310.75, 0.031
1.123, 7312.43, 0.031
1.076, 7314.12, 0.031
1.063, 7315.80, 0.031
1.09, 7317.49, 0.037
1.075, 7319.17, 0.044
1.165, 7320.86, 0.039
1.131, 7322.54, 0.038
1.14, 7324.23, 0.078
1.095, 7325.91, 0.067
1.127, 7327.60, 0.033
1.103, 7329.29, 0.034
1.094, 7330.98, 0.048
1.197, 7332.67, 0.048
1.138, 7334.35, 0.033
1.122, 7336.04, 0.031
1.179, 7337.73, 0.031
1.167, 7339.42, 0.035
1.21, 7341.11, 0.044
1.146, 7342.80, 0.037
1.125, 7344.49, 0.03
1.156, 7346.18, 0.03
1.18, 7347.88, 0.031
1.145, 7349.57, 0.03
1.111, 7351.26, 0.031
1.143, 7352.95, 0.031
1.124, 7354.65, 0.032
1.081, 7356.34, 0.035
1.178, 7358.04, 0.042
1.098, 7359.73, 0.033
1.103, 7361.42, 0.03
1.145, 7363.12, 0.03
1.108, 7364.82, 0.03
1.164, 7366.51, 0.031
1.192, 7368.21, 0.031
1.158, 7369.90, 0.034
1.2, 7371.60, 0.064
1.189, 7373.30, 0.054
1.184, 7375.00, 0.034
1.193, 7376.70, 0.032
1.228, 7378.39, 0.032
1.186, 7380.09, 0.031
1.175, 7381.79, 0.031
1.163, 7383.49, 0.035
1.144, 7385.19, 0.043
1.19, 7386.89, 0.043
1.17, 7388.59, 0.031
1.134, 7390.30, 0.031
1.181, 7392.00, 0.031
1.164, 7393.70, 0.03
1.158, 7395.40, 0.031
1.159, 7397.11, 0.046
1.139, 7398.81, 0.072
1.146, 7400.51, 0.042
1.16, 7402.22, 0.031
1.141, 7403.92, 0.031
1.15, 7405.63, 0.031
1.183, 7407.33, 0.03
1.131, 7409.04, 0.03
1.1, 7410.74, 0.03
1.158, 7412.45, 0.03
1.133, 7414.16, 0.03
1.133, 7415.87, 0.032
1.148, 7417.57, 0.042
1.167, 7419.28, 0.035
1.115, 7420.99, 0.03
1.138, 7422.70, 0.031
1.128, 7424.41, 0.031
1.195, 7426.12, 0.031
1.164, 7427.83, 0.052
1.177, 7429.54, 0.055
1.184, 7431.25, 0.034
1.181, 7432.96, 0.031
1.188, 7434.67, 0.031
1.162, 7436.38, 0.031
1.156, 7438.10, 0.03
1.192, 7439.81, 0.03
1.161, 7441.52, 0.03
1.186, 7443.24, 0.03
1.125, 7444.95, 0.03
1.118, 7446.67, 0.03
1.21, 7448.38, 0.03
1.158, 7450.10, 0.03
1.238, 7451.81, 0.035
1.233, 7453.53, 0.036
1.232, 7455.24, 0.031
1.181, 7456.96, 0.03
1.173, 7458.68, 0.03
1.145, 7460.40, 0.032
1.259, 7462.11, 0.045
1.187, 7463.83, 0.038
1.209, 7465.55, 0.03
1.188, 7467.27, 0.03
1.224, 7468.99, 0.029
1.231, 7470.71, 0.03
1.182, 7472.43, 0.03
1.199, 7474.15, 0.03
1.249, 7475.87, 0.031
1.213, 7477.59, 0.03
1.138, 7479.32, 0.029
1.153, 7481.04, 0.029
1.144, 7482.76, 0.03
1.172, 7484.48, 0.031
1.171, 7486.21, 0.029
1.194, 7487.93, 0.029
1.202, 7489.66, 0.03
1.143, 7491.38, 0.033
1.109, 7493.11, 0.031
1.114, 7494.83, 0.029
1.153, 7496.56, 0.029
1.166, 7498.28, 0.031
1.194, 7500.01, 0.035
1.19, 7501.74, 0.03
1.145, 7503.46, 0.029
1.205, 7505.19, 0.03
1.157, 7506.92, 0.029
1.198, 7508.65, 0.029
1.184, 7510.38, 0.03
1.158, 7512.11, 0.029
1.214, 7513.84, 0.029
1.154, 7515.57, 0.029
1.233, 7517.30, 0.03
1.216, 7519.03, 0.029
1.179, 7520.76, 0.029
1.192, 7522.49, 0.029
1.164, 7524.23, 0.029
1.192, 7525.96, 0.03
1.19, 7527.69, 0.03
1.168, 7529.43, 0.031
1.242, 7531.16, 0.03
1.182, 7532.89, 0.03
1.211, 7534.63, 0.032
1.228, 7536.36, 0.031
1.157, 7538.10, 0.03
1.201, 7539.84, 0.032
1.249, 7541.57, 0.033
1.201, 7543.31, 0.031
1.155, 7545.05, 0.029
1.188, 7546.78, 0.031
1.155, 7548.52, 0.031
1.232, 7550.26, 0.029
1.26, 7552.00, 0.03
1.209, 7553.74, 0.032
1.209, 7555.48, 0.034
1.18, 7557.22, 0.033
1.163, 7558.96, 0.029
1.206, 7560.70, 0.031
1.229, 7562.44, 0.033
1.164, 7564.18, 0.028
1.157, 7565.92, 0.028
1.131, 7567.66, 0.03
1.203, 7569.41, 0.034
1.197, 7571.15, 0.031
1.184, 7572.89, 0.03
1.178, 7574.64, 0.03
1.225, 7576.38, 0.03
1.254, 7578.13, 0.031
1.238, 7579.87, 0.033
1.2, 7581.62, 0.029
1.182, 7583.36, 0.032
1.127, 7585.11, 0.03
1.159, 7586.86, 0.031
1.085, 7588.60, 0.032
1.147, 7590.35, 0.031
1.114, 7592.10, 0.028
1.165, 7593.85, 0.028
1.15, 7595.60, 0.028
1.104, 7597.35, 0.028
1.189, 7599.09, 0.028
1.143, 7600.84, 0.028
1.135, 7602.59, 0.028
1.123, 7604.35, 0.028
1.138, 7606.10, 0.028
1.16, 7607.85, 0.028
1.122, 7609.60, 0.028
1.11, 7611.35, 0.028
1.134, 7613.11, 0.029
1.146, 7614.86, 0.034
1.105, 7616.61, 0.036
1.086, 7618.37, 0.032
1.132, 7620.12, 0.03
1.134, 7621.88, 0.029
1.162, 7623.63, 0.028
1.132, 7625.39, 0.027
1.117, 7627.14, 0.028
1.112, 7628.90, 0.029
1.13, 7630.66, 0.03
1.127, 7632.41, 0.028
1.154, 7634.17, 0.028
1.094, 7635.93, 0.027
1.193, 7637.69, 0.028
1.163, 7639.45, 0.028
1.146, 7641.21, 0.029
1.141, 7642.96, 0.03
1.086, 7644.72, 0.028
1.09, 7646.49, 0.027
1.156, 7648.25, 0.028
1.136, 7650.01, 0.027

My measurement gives 0.083 mag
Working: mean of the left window 1.11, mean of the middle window 1.04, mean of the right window 1.15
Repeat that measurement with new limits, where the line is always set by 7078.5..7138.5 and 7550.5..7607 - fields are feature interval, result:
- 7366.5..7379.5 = -0.06 mag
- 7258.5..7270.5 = -0.01 mag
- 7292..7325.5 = -0.01 mag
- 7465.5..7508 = -0.02 mag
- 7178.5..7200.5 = 0.05 mag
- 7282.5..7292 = 0.03 mag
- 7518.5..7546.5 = -0.03 mag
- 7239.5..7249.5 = -0.01 mag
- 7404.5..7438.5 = -0.02 mag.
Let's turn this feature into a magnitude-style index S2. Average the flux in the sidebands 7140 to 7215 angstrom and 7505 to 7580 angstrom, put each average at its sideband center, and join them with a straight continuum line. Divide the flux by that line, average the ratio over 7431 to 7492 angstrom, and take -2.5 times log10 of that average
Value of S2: -0.02 mag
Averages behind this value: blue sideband 1.05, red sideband 1.19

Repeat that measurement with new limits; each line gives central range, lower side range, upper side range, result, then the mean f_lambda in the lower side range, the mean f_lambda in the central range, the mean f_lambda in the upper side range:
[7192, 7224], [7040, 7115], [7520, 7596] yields 0.08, 1.11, 1.05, 1.19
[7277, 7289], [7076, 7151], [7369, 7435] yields 0.04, 1.06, 1.08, 1.16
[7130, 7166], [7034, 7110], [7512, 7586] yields 0.08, 1.11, 1.05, 1.19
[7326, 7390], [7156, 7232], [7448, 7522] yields -0.02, 1.06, 1.15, 1.19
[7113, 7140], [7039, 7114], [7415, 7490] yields 0.06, 1.11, 1.06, 1.18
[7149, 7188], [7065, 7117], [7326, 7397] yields 0.03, 1.07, 1.06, 1.15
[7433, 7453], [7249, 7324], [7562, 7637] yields -0.04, 1.11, 1.17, 1.15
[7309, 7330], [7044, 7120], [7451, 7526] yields 0.04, 1.09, 1.11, 1.19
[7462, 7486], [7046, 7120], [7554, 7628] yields -0.05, 1.09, 1.19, 1.16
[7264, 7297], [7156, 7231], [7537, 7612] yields -0.02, 1.06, 1.1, 1.17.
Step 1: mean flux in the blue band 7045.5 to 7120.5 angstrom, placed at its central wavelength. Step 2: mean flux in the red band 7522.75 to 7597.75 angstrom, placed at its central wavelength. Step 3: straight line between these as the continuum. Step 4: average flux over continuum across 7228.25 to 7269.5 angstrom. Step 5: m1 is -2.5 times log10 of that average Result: 0.02 mag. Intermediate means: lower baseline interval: 1.09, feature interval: 1.1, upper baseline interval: 1.18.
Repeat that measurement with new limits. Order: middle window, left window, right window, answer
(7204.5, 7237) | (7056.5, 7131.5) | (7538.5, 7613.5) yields 0.02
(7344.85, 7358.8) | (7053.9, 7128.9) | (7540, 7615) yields -0.01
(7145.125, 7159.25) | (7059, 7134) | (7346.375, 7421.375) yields 0.05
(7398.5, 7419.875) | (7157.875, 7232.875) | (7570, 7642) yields -0.04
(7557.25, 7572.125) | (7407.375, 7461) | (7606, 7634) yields -0.04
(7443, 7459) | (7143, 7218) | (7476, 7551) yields -0.03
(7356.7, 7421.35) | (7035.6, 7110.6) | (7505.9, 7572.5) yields 0.01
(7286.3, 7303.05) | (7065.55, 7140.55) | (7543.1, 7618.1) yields -0.01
